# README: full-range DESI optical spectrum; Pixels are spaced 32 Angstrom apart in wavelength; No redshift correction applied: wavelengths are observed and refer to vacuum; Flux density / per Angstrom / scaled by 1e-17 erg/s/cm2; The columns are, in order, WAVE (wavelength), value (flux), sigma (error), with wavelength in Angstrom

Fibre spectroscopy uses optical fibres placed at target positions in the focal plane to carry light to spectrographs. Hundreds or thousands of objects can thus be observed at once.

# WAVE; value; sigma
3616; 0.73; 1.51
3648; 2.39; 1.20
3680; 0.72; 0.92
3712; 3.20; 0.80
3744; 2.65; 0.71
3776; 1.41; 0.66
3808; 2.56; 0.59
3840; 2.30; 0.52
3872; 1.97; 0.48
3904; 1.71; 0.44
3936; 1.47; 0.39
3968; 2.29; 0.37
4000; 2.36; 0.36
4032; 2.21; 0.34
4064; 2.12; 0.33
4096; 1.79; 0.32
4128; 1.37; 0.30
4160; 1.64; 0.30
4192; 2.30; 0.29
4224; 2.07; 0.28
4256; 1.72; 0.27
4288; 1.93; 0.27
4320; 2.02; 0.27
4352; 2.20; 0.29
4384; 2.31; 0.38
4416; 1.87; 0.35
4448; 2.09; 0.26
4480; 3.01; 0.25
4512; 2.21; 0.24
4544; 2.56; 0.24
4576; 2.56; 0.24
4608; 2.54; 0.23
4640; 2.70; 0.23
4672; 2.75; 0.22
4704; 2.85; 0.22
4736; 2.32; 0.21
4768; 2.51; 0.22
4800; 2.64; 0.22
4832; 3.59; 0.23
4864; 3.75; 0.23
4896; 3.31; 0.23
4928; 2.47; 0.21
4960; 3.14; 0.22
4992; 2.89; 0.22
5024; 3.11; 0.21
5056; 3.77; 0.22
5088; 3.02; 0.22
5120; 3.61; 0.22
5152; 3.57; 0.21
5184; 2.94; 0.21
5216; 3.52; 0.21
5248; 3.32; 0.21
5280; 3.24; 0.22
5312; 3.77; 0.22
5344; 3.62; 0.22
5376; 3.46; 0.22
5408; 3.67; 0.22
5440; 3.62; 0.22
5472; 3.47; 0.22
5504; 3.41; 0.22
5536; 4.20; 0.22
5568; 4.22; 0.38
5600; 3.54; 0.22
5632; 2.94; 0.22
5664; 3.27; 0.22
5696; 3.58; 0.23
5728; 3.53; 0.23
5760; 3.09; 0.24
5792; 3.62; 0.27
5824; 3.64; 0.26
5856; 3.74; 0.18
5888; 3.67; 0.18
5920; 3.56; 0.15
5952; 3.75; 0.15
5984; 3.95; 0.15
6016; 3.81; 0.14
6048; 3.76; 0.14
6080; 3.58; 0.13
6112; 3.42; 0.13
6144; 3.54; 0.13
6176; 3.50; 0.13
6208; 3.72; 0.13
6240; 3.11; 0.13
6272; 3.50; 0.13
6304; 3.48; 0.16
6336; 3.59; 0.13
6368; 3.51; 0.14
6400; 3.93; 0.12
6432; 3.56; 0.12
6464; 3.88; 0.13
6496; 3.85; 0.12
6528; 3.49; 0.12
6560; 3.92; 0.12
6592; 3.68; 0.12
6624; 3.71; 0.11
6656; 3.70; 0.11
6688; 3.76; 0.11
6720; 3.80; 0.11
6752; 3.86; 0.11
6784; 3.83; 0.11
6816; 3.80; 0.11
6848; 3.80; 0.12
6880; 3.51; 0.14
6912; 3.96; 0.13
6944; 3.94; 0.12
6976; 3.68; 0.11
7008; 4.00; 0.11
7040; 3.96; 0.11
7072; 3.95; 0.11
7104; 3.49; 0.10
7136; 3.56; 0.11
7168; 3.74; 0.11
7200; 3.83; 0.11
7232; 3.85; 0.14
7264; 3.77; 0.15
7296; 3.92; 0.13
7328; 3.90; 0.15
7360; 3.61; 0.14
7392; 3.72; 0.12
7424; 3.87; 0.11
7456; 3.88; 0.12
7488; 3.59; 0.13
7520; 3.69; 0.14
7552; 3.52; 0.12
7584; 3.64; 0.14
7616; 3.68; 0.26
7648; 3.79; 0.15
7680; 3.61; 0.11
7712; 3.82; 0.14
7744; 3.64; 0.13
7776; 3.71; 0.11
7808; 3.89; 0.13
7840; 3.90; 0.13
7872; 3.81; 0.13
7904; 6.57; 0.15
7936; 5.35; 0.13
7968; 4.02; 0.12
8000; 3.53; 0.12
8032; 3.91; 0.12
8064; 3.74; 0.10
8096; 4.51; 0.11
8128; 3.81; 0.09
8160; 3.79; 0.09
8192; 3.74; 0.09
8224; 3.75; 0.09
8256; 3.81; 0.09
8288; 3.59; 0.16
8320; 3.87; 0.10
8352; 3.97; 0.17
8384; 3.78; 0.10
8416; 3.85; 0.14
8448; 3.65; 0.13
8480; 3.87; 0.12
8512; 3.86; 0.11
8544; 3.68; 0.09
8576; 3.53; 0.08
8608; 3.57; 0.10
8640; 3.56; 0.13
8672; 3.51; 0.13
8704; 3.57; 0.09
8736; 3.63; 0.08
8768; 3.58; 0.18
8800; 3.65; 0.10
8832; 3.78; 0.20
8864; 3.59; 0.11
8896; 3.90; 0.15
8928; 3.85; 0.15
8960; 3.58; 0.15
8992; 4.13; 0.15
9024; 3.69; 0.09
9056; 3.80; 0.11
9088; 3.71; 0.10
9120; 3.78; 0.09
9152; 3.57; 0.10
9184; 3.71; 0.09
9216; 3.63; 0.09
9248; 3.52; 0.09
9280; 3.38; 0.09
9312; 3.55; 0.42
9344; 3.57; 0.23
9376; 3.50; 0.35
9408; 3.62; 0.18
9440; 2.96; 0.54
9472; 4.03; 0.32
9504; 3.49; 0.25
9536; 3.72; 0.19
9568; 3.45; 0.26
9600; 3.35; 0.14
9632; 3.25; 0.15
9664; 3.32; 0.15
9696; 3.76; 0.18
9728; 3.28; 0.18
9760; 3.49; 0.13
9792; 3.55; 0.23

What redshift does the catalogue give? 0.20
